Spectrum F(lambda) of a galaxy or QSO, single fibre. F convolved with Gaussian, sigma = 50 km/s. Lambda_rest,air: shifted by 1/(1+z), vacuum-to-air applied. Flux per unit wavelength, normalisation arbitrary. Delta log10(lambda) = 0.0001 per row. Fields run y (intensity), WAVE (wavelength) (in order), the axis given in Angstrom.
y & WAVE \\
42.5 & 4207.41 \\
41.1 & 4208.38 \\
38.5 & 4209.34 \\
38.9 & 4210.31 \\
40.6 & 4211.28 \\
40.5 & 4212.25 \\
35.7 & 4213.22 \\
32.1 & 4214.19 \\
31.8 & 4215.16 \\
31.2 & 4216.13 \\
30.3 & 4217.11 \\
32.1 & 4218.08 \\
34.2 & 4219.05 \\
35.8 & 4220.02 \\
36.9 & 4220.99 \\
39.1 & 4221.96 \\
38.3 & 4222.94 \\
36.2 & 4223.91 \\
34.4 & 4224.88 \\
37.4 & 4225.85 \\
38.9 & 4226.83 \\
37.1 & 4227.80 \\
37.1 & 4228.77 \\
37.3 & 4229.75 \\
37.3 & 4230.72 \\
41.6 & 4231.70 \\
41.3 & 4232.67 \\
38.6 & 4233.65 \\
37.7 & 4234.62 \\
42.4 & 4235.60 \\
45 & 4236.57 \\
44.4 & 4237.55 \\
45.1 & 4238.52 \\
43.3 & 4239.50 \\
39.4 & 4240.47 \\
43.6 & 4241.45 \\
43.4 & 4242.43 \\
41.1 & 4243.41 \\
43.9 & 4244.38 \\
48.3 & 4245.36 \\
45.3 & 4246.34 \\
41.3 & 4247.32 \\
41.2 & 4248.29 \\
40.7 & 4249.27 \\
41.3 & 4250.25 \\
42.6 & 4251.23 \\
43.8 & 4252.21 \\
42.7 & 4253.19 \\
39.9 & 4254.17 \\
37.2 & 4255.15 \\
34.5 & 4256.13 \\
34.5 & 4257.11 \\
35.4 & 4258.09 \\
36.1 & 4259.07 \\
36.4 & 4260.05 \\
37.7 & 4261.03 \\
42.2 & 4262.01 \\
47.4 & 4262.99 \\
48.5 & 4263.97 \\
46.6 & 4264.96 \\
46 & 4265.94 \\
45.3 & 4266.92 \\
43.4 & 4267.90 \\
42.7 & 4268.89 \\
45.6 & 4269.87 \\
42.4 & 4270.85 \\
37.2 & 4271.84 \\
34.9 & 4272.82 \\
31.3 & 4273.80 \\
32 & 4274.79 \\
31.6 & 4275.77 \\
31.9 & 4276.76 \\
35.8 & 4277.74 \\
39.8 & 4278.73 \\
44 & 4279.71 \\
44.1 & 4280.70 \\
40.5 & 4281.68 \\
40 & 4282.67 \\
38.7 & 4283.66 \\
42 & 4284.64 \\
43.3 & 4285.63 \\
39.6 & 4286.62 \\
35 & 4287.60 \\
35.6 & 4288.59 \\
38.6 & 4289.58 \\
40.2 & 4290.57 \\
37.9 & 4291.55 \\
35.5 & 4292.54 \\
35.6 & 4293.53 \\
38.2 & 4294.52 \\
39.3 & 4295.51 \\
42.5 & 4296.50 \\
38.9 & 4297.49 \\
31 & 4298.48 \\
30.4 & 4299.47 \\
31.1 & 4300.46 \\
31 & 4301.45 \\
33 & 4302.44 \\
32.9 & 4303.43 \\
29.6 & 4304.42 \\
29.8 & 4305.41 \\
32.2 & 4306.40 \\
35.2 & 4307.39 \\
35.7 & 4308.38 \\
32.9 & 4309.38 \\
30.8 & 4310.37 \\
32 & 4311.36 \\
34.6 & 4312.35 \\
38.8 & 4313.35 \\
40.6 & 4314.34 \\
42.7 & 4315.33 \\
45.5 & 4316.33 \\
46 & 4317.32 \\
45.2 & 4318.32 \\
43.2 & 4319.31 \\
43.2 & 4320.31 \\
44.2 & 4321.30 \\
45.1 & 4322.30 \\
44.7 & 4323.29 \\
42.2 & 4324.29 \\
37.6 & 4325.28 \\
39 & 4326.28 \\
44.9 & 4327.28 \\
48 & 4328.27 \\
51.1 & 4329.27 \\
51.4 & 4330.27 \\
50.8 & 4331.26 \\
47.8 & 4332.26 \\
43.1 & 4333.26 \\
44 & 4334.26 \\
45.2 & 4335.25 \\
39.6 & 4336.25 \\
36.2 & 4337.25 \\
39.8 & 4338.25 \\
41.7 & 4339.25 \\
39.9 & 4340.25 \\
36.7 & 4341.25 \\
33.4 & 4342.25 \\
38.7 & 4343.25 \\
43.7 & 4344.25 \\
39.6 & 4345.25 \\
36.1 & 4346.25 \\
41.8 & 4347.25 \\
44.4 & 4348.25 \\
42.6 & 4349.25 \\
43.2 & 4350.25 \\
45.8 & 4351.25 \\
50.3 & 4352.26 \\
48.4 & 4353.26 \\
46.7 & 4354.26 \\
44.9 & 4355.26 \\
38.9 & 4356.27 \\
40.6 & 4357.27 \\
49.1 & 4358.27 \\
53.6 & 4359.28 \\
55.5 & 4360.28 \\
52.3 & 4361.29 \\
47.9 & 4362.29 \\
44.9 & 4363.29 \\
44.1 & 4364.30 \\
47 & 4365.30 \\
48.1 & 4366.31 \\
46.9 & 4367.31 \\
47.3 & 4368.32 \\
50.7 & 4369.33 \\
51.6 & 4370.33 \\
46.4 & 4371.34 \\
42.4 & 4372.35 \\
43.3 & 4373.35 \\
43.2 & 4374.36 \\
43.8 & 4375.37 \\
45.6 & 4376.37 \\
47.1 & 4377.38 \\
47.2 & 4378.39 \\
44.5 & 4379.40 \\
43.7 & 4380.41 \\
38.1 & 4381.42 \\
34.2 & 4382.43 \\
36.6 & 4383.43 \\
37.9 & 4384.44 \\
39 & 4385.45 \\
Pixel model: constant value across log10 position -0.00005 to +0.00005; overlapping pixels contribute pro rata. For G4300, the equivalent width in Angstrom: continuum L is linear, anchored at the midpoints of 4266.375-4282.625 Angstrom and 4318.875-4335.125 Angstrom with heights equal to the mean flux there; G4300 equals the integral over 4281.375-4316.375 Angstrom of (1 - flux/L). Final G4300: 4.6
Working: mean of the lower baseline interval 39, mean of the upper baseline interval 45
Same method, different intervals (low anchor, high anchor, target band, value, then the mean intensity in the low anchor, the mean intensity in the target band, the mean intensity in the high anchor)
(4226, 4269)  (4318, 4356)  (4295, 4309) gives 2.9 Angstrom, 41.3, 33.7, 43.2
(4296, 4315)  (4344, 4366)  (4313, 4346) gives -2.9 Angstrom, 33.9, 42.8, 45.6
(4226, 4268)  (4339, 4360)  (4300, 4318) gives 3.0 Angstrom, 41.3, 35.4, 43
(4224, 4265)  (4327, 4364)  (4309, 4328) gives 1.1 Angstrom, 40.7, 40.8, 44.4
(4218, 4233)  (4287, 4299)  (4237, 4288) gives -4.6 Angstrom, 37.3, 40.7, 37.4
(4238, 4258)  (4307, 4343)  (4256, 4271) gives -0.1 Angstrom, 41.5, 41.7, 41.5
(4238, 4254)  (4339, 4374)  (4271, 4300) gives 4.1 Angstrom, 42.9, 37.5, 44.8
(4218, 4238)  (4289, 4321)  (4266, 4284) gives -0.8 Angstrom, 38.4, 39.1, 36.7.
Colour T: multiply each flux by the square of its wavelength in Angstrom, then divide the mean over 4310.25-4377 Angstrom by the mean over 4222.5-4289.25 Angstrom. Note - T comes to 1.1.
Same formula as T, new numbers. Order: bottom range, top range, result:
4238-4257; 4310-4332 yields 1.06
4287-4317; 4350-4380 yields 1.35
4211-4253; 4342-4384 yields 1.21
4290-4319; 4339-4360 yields 1.21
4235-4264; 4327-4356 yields 1.09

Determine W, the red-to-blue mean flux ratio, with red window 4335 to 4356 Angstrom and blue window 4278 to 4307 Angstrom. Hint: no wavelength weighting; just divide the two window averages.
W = 1.1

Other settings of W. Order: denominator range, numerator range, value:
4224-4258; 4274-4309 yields 0.89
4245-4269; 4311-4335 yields 1.05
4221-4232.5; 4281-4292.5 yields 1.04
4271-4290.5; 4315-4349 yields 1.13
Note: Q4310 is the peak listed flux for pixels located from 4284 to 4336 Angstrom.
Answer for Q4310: 51.4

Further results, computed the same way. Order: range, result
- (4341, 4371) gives 55.5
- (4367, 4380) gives 51.6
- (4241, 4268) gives 48.5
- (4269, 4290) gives 45.6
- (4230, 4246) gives 48.3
